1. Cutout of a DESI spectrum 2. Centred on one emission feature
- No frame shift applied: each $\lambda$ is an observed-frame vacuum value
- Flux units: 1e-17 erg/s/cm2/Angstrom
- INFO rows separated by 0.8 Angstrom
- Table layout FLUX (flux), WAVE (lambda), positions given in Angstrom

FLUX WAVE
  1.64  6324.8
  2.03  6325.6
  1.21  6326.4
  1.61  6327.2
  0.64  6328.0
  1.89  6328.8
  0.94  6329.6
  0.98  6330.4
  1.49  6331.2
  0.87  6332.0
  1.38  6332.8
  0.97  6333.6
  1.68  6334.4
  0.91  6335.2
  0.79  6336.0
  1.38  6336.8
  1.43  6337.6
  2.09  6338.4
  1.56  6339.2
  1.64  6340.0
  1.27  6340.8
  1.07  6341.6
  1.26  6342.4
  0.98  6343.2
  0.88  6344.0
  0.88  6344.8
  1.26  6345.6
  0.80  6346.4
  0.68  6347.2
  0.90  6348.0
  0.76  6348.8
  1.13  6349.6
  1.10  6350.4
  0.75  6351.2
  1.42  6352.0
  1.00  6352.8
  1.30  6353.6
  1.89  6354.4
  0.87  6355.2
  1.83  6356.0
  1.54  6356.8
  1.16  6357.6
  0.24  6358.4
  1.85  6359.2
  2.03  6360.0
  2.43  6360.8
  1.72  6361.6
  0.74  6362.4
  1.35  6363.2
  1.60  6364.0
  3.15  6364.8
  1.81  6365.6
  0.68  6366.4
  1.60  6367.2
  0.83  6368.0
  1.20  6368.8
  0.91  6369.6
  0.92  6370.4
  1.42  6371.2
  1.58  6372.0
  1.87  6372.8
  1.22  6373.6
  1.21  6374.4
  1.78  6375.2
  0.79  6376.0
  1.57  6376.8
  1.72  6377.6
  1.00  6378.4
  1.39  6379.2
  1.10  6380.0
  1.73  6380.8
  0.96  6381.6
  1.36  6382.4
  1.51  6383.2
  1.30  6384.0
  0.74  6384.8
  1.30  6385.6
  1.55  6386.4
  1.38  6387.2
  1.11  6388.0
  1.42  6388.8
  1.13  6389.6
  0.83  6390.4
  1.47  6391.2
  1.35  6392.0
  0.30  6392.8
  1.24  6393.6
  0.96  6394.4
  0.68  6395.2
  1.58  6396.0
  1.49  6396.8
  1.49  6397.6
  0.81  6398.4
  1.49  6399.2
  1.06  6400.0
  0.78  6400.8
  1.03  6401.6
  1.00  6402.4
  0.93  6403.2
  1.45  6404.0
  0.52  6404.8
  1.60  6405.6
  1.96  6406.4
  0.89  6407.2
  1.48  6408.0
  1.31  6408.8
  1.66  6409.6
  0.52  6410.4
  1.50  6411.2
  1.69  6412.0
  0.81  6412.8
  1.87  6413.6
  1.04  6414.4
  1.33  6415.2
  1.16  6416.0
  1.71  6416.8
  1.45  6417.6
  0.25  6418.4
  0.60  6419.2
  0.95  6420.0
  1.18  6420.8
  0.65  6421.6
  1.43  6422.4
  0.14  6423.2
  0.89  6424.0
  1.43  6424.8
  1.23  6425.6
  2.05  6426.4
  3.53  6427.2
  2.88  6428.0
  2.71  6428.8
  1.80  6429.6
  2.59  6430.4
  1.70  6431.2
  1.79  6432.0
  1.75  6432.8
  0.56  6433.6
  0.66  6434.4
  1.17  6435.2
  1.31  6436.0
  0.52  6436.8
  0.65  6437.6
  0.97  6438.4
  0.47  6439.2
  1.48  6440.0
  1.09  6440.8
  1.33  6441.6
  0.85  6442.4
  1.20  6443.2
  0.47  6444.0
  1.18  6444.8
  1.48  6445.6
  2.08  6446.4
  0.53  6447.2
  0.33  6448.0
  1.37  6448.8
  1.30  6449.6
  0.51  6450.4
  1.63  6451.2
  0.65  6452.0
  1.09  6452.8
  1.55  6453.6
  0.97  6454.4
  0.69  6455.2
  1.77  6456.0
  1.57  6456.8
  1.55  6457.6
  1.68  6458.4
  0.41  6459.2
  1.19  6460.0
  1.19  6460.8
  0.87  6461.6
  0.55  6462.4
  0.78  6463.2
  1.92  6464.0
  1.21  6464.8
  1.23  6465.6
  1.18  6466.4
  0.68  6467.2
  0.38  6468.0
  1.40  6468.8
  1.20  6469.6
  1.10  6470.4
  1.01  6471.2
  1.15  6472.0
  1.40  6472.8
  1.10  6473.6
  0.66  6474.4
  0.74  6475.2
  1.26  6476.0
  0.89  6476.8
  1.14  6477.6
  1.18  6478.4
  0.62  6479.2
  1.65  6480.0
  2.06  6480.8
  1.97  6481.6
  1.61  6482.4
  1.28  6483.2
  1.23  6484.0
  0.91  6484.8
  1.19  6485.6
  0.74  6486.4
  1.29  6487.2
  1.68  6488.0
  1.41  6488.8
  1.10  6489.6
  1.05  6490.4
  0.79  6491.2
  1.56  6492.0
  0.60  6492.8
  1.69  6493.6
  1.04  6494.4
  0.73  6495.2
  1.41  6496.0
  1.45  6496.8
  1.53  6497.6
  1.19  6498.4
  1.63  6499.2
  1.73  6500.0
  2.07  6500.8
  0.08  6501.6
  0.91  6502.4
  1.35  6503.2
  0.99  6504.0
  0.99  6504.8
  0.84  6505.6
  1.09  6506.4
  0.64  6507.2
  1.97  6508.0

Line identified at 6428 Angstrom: H-beta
